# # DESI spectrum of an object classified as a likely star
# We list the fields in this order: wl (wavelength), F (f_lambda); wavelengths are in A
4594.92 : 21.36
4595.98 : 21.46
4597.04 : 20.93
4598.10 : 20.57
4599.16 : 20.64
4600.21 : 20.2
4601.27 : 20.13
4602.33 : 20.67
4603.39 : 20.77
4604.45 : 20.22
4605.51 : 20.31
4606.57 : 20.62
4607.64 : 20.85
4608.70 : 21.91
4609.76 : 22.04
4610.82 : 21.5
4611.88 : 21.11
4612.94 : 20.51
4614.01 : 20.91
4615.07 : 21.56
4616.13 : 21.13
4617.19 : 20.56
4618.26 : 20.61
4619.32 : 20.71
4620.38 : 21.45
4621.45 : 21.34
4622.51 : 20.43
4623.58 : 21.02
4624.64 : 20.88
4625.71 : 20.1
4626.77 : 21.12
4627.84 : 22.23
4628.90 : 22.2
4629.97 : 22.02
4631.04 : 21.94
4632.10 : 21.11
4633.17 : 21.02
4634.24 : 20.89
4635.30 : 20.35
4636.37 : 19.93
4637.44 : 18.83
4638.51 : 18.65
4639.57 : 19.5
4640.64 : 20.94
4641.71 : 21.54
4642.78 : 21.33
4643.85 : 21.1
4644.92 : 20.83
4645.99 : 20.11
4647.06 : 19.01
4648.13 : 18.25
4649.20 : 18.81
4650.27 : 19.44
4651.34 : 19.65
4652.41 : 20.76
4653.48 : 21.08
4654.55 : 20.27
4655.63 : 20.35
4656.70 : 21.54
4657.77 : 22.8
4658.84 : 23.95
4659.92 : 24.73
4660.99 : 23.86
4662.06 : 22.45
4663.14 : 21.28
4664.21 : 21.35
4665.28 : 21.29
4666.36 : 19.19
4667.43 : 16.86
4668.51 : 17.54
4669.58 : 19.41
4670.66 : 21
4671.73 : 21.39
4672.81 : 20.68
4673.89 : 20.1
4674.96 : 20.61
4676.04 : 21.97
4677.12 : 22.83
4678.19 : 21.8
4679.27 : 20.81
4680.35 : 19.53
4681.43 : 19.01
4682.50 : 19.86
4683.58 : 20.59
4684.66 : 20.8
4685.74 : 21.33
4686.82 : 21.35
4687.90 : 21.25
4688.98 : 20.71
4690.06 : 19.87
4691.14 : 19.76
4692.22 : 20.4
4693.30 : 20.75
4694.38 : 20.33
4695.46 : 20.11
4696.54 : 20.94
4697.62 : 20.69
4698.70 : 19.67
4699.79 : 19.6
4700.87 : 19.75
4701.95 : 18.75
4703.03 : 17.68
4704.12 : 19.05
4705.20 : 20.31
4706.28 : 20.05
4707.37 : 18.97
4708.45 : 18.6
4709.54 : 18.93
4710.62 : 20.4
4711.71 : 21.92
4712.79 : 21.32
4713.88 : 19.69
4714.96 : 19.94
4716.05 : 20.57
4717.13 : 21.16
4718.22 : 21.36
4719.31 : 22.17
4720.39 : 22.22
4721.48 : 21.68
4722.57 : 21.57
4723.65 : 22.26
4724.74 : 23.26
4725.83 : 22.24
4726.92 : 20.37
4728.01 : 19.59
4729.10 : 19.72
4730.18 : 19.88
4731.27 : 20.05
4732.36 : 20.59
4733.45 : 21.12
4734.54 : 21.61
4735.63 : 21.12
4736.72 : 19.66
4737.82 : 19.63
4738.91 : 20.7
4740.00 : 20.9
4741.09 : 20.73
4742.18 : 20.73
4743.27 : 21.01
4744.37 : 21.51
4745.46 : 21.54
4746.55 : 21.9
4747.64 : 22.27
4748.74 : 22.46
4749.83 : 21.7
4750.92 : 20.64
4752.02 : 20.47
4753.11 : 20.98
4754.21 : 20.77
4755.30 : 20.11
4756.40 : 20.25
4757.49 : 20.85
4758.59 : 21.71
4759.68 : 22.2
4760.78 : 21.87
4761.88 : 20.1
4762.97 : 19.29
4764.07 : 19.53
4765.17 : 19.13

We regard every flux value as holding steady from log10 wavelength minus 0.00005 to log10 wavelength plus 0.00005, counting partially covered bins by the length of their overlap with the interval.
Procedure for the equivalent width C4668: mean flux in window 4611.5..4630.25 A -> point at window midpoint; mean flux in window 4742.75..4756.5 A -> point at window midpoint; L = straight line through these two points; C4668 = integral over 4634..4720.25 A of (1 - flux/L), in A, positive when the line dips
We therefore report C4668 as 2.8 A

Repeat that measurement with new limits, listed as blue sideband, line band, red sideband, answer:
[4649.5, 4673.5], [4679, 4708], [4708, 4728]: 1.3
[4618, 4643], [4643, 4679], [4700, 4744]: -0.1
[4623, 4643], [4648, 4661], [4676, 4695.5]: -0.3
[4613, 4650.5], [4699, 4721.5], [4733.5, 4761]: 0.8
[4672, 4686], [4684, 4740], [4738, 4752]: 1.4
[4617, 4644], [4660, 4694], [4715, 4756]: 0.4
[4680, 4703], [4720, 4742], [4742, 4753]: 0.1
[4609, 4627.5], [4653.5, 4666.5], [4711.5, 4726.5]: -0.5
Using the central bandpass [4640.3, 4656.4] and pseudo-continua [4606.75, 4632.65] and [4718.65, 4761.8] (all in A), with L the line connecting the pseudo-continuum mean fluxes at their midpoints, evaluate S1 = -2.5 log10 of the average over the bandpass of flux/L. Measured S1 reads 0.05 mag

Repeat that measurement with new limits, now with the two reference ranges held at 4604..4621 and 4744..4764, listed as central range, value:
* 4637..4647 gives 0.040 mag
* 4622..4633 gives -0.014 mag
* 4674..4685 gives 0.015 mag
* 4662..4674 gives 0.049 mag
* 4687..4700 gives 0.036 mag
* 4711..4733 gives 0.000 mag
